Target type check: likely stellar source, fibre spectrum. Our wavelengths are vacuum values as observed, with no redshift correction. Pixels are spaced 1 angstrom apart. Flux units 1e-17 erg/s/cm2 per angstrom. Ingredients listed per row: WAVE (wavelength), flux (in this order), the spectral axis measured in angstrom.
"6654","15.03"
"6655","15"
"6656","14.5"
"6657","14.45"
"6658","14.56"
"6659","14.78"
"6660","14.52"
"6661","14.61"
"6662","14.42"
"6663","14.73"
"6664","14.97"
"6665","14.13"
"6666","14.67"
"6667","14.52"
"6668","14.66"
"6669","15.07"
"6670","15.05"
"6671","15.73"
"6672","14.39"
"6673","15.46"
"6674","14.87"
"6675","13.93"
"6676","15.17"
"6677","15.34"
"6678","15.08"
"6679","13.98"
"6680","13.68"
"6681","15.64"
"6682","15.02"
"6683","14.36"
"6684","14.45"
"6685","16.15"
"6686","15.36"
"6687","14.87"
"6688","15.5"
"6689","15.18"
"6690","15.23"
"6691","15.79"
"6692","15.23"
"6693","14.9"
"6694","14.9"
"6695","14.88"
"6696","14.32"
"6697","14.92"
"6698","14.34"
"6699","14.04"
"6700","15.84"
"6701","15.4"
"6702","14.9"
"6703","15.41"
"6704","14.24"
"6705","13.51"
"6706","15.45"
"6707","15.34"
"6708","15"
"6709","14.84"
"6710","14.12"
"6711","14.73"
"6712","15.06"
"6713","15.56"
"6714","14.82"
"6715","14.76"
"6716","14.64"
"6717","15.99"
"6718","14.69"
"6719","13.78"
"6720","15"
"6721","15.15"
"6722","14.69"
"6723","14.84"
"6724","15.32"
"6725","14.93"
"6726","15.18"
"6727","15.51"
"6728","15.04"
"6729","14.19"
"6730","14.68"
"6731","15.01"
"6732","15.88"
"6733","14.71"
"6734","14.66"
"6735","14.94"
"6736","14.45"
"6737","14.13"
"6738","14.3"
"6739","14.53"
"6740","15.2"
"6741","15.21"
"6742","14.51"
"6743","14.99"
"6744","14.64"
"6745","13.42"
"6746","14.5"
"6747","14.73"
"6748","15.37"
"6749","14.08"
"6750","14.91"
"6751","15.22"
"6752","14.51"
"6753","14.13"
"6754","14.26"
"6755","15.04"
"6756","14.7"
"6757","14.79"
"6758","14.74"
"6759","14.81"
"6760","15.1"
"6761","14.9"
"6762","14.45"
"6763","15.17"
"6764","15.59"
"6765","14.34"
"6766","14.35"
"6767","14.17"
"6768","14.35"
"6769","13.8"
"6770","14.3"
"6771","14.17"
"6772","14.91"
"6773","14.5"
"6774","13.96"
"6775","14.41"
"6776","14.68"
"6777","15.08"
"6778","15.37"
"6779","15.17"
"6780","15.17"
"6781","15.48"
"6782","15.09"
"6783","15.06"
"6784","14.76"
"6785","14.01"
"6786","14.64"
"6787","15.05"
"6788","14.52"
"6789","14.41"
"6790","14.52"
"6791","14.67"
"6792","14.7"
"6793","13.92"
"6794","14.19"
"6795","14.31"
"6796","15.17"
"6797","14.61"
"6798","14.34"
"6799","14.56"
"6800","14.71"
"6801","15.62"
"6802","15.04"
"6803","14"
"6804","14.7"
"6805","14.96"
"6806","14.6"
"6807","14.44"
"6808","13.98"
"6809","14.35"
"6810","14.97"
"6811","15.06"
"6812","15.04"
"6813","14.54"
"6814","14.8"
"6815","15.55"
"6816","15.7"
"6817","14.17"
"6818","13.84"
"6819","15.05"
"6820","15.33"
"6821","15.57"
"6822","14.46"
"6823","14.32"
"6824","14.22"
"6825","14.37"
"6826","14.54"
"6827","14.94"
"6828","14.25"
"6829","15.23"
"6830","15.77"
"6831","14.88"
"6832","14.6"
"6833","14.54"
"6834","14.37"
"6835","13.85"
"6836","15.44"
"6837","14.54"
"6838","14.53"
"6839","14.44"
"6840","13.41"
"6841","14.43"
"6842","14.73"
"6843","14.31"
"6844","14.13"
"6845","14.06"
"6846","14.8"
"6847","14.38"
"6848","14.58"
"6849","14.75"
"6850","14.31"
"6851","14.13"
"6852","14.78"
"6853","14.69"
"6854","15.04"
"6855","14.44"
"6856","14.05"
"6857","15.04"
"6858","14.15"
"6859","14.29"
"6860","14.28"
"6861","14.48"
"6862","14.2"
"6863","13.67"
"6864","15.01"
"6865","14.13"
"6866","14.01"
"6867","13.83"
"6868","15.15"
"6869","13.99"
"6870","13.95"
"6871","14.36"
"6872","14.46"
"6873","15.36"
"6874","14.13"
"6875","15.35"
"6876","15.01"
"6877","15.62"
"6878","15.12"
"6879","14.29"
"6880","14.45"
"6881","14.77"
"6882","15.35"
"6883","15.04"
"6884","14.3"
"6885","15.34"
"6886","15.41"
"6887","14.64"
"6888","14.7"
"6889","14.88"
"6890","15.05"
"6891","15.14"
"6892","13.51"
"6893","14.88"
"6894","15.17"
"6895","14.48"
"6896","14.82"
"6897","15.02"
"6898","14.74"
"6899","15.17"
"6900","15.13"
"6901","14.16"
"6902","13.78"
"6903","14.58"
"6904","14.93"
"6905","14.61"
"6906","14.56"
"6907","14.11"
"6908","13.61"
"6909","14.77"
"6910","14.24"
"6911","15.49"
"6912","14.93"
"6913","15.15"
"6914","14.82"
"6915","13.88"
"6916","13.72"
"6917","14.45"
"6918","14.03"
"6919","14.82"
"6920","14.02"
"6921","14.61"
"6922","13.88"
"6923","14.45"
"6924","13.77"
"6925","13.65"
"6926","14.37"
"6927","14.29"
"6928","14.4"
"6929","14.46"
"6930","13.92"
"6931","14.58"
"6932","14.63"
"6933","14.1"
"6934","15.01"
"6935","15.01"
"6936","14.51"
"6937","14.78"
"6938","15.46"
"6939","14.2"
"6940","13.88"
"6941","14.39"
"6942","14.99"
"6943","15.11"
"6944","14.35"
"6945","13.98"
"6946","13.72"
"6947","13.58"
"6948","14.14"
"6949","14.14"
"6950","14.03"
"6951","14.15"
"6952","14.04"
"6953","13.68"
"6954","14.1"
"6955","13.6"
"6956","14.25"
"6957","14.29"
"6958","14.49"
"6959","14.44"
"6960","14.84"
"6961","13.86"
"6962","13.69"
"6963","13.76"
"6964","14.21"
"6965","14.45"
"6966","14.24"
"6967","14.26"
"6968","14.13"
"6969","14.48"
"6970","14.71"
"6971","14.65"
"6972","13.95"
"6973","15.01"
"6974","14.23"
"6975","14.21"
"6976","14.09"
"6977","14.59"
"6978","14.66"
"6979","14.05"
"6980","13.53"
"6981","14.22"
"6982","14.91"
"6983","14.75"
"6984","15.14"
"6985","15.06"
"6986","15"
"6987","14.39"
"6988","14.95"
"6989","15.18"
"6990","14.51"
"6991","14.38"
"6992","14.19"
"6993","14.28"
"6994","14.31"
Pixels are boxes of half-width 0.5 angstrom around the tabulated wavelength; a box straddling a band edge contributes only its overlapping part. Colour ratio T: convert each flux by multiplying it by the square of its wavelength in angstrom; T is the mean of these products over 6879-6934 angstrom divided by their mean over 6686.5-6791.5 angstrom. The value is 1.0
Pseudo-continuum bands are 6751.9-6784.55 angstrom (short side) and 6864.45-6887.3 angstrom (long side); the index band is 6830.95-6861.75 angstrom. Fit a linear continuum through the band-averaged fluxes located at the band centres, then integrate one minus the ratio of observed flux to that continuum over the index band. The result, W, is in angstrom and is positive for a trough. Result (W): 0.51 angstrom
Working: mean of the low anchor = 14.7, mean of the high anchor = 14.7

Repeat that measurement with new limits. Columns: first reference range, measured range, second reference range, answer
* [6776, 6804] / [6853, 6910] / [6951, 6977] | -0.5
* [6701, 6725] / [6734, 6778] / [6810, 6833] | 0.7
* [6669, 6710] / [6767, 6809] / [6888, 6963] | 0.3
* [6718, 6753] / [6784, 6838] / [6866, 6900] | 0.3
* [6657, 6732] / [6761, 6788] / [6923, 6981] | 0.0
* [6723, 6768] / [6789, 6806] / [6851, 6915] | 0.1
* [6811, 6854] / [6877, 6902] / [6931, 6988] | -0.5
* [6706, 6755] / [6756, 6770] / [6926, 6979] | 0.1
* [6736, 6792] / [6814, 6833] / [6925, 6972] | -0.3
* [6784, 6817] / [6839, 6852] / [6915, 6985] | 0.2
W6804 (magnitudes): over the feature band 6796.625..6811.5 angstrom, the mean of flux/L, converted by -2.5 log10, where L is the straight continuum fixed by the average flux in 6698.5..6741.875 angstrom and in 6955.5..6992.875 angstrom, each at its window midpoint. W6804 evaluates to 0.00 mag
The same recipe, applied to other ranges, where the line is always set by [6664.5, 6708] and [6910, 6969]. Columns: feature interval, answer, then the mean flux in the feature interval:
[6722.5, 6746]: 0.00 mag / 14.8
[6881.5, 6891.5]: -0.04 mag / 15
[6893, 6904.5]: -0.02 mag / 14.7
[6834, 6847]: 0.01 mag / 14.4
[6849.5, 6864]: 0.01 mag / 14.4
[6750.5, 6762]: 0.00 mag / 14.7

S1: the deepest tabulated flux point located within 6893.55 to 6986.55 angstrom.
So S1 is 13.53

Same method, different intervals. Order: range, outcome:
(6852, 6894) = 13.51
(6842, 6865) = 13.67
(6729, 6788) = 13.42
